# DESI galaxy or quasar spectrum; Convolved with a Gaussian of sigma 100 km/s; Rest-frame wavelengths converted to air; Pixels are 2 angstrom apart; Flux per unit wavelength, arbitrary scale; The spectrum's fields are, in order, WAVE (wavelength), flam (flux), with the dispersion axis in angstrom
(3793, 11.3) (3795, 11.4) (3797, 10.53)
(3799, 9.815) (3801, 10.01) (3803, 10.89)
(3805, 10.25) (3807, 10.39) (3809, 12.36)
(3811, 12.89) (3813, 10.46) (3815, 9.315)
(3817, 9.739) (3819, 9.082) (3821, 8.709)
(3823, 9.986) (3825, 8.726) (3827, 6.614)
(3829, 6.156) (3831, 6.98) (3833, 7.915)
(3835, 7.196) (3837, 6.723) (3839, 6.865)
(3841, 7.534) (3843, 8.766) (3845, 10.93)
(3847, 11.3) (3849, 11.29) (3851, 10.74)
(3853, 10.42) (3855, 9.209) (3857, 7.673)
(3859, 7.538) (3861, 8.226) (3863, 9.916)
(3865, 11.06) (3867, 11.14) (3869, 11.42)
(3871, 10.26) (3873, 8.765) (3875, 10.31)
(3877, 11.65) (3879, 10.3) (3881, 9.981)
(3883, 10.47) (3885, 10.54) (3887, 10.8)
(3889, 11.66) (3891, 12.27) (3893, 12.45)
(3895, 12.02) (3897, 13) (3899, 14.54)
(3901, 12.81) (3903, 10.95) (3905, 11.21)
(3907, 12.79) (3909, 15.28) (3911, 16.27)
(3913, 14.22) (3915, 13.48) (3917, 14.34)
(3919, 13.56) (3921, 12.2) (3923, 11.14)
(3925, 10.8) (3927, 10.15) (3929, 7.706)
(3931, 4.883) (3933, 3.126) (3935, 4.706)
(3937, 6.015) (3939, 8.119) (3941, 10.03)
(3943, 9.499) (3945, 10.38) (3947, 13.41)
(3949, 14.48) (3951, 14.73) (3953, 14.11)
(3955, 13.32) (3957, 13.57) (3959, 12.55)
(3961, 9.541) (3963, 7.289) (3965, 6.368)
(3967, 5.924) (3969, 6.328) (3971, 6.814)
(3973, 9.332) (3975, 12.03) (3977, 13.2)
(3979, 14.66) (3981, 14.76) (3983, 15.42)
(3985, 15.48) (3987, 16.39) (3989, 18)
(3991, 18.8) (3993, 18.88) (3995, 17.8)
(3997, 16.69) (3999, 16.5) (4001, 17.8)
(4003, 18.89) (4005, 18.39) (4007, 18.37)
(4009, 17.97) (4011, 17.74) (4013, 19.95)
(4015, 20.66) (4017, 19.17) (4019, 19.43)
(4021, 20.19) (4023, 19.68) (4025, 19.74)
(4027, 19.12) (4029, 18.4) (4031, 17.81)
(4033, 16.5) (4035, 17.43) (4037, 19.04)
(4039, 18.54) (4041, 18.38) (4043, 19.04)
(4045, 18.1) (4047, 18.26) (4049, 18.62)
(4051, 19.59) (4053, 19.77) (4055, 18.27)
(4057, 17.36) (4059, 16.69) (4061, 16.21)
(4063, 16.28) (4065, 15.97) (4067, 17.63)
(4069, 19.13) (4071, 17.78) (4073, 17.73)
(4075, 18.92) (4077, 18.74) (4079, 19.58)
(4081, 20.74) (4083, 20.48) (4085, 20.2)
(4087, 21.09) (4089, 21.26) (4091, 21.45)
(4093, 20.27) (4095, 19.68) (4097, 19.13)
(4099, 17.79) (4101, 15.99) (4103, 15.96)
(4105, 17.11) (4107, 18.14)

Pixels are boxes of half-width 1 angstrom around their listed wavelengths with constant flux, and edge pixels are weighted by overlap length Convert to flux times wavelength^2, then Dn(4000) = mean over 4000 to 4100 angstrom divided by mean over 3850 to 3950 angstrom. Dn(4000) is 1.9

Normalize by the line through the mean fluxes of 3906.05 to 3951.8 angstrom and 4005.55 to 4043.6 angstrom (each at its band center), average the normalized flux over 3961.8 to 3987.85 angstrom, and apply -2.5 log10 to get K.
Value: 0.32 mag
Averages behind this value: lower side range 10.9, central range 11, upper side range 18.8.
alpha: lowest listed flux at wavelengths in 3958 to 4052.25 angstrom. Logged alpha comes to 5.924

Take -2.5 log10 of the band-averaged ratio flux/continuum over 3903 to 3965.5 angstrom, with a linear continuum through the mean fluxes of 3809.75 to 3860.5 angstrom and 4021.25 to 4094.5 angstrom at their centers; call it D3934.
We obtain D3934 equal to 0.20 mag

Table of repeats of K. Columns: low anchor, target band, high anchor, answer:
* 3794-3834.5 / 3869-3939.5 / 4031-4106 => 0.15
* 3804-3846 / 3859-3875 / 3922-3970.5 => -0.10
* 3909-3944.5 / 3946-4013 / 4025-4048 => 0.00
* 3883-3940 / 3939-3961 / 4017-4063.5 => 0.09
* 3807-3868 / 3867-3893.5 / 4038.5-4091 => 0.02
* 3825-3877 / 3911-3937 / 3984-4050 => 0.27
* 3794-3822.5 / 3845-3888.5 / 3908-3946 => 0.02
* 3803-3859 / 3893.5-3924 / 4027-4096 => -0.07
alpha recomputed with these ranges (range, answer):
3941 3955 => 9.499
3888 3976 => 3.126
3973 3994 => 9.332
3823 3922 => 6.156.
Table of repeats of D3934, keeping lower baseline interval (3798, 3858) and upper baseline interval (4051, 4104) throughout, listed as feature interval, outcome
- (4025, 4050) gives -0.073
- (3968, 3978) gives 0.473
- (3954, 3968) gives 0.406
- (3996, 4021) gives -0.155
